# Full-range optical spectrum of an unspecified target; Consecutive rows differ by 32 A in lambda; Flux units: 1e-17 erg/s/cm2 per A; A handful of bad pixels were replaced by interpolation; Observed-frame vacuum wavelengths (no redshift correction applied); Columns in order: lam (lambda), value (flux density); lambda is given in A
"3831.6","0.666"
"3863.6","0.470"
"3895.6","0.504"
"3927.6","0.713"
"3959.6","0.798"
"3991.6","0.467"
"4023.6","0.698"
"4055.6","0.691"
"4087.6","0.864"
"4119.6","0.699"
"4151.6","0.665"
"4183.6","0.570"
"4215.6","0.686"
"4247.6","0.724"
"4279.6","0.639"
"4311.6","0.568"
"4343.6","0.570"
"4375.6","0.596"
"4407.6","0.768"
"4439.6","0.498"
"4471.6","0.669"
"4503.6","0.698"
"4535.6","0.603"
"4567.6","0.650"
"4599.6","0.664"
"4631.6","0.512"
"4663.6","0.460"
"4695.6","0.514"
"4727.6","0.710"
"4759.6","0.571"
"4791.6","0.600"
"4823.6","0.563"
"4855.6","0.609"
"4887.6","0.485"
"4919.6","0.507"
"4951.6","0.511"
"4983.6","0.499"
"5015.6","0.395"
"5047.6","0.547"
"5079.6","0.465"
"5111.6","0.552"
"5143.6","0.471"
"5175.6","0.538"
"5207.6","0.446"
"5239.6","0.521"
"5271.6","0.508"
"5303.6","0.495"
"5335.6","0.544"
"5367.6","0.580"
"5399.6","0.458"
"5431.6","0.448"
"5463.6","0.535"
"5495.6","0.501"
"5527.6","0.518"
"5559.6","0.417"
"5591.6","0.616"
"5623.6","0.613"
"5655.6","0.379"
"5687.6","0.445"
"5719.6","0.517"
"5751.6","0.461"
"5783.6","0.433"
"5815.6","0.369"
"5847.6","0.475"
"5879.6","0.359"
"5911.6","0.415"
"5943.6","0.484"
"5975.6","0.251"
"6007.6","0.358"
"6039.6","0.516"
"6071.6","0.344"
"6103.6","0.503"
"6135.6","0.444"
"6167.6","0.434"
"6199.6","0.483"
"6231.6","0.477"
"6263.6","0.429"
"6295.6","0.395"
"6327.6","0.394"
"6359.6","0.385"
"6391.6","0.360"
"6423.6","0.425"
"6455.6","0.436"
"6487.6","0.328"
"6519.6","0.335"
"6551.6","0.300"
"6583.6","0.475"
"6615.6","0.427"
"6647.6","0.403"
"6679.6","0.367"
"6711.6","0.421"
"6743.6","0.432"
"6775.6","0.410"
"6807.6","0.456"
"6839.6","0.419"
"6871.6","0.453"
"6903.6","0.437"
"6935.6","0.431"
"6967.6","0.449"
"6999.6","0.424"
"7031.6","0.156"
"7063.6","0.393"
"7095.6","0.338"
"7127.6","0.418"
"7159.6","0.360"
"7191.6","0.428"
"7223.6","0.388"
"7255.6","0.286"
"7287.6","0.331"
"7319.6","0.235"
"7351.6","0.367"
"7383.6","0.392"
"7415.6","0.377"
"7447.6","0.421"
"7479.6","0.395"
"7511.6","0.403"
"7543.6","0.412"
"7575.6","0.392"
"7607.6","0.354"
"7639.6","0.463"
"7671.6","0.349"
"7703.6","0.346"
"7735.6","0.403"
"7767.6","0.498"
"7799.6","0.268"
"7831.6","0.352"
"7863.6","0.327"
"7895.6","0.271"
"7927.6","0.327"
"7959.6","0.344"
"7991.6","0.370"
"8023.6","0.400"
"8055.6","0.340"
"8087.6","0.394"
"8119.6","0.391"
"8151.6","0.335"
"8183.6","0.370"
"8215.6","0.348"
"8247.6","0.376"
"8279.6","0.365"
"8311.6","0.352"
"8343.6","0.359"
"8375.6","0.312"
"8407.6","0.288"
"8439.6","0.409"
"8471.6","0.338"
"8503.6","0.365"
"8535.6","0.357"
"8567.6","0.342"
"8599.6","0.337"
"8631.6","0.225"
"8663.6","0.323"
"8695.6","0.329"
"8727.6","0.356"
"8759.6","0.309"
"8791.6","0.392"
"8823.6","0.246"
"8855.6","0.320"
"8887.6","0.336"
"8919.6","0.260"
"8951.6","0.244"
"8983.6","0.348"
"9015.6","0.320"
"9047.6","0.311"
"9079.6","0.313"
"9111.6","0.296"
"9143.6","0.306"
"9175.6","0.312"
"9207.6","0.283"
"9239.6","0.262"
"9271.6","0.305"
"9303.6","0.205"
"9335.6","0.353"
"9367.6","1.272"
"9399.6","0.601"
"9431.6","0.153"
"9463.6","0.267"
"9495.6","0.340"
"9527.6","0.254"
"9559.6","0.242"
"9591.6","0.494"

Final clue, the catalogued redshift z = 1.515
